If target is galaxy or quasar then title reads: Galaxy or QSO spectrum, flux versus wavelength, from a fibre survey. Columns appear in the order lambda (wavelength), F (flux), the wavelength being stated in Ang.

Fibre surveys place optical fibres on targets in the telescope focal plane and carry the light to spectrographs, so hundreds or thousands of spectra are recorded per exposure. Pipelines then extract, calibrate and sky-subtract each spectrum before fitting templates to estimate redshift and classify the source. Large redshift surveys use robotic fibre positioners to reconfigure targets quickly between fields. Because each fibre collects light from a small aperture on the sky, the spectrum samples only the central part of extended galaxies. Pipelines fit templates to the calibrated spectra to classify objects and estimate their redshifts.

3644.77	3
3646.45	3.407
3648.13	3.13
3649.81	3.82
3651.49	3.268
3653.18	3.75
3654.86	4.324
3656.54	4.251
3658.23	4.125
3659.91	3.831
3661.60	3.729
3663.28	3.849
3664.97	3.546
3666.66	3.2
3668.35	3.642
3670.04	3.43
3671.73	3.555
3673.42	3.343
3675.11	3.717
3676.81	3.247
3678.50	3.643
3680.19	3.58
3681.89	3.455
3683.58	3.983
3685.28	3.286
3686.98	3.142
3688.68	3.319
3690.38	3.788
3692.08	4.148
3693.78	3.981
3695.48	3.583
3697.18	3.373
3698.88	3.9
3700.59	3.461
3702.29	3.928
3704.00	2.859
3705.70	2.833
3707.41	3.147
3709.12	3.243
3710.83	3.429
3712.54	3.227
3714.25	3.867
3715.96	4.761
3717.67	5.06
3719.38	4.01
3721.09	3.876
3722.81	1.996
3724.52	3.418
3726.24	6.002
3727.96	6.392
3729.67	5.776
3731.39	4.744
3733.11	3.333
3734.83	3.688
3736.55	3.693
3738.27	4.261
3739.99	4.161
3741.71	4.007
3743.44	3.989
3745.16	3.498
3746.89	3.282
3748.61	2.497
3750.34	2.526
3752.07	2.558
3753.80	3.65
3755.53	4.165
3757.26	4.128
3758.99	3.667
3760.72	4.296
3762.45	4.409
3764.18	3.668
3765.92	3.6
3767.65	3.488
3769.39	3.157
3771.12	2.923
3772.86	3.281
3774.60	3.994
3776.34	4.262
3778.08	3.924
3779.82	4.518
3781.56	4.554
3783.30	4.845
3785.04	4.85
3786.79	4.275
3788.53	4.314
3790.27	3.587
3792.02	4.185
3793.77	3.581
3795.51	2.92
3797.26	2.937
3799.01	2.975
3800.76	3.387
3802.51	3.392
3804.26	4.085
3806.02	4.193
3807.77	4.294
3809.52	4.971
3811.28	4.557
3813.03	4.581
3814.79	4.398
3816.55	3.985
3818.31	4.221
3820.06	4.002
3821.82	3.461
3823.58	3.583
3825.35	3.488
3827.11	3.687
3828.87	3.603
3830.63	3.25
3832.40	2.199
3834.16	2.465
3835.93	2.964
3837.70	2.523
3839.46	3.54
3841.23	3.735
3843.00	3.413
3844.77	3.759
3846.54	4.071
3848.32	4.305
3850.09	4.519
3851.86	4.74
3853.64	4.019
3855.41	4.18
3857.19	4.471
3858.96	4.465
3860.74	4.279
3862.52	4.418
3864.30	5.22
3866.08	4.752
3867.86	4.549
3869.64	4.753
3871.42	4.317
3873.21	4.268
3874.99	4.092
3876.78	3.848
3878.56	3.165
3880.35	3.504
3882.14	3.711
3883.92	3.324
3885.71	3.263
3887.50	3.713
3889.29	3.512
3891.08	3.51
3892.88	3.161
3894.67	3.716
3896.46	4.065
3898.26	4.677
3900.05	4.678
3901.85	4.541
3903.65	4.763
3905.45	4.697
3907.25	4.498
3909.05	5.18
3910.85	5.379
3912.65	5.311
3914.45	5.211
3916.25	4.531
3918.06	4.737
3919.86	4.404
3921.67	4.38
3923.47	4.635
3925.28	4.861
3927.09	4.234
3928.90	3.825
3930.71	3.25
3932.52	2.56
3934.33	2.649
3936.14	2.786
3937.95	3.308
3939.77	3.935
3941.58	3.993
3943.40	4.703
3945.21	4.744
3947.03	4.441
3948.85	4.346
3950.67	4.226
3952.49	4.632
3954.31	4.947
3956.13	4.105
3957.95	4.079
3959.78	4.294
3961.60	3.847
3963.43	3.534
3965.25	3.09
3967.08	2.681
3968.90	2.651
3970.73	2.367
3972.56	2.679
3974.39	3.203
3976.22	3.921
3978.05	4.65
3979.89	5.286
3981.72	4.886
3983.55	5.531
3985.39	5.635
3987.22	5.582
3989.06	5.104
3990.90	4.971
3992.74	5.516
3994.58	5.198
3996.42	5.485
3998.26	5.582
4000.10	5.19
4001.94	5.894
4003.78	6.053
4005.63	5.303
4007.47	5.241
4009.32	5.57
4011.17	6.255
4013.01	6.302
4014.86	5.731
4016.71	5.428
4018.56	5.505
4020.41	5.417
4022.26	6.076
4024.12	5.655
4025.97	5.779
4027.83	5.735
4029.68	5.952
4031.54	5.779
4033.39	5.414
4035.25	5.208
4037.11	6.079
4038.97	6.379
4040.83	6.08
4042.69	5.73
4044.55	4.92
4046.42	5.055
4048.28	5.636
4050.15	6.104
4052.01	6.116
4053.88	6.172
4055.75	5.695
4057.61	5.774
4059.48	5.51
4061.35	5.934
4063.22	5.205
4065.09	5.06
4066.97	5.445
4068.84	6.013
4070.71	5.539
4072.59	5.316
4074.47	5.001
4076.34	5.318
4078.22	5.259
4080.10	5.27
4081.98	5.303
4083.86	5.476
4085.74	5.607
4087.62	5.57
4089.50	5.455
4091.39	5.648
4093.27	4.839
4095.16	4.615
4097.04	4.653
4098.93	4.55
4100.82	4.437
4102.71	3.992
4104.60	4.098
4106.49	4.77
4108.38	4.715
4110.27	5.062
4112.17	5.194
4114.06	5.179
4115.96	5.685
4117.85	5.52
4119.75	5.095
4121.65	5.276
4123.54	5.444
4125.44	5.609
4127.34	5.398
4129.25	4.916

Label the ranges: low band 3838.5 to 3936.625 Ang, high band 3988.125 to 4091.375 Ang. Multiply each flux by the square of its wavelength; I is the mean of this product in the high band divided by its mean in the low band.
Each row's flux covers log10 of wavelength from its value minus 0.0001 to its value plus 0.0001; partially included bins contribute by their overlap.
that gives 1.45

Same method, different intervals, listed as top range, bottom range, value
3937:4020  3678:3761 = 1.42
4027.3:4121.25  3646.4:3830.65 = 1.67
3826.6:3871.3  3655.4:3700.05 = 1.18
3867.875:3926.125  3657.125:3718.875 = 1.32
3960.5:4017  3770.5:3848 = 1.39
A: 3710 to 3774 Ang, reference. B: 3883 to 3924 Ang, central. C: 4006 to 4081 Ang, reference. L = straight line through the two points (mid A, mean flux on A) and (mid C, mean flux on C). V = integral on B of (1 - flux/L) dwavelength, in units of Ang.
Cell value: 4.0 Ang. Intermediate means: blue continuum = 3.85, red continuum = 5.64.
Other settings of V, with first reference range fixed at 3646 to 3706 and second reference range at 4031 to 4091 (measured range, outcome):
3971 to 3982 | 2.5 Ang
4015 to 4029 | -0.8 Ang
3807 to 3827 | 0.9 Ang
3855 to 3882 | 1.9 Ang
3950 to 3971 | 5.5 Ang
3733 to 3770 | 3.3 Ang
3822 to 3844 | 5.9 Ang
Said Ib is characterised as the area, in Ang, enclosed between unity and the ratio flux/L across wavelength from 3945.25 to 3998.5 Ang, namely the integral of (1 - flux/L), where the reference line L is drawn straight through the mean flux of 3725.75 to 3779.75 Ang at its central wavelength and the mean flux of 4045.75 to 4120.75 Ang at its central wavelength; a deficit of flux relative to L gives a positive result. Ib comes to 5.1 Ang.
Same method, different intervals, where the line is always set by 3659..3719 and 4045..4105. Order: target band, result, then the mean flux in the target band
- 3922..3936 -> 2.9 Ang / 3.69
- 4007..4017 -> -1.5 Ang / 5.8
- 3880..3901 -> 3.5 Ang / 3.75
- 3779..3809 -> 0.9 Ang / 3.95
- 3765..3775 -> 1.5 Ang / 3.38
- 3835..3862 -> 2.4 Ang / 3.94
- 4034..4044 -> -1.3 Ang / 5.84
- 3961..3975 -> 5.4 Ang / 2.98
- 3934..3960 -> 3.5 Ang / 4.11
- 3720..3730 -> -1.9 Ang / 4.5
